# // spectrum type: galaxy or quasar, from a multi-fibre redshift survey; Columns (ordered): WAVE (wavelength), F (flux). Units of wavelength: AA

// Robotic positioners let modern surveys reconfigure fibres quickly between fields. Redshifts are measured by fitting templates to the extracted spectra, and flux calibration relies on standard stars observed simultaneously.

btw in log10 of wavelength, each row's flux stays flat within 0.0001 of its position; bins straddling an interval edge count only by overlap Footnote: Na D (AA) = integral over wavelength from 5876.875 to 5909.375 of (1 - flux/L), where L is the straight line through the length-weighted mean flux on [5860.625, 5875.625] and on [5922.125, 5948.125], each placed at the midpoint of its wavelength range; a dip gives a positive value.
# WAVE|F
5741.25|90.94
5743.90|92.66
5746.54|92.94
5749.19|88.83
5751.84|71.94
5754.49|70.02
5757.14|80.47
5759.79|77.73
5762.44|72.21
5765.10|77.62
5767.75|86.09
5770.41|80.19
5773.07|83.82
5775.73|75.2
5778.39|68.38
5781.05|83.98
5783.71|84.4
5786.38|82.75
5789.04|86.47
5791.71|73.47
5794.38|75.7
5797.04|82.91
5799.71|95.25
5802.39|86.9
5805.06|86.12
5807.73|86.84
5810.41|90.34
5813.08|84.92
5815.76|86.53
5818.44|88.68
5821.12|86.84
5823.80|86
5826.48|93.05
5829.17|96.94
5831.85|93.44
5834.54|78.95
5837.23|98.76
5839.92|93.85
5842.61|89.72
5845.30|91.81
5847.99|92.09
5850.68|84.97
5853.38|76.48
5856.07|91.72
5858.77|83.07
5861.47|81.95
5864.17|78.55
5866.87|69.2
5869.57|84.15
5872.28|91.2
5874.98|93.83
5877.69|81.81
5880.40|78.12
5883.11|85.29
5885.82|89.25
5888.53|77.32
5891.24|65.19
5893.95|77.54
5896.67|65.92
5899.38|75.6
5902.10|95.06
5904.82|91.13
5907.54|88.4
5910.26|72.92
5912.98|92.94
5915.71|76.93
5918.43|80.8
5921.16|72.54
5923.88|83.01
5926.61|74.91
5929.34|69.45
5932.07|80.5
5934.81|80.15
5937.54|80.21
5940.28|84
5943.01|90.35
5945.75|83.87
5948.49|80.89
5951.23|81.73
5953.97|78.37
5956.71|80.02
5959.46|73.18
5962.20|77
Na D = 0.5 AA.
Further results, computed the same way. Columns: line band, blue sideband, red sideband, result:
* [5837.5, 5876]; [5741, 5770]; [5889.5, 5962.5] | -2.7 AA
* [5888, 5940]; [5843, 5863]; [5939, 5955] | 3.2 AA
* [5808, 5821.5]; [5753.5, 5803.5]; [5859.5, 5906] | -1.2 AA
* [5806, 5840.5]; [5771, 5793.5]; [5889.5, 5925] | -4.2 AA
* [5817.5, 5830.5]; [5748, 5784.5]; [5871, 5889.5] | -1.3 AA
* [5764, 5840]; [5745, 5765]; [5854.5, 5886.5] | -3.8 AA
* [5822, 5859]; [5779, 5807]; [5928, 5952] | -3.0 AA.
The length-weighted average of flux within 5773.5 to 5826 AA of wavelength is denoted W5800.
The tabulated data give 83.9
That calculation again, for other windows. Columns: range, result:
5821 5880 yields 87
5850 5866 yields 82.3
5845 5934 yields 81.5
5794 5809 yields 86.3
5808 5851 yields 89.9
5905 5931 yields 79.7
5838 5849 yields 92.2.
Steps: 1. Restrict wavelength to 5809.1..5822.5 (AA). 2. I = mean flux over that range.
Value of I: 87.5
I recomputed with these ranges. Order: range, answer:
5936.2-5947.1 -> 84.6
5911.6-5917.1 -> 84.9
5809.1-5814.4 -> 87.7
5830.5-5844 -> 90.9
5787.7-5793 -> 80.1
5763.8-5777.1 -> 80.6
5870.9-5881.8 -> 86.2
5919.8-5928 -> 76.9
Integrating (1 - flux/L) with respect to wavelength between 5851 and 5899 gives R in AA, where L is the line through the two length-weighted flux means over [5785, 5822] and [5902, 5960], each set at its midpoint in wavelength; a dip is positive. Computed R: 1.4 AA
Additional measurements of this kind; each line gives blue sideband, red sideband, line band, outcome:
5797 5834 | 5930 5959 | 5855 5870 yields 0.89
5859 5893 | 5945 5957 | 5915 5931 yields 0.94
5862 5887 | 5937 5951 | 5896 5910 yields 0.05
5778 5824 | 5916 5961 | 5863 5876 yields -0.18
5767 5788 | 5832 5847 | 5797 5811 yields -0.57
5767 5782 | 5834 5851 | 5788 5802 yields -0.03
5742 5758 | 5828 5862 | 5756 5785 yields 1.82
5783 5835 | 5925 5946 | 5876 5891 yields 0.27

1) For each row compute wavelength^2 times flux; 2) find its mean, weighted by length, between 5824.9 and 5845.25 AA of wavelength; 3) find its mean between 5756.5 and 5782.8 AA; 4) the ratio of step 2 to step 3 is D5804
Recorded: 1.2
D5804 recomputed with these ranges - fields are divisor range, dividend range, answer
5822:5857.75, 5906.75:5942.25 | 0.92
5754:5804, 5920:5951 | 1.05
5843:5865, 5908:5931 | 0.94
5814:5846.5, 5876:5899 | 0.88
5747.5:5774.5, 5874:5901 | 1.04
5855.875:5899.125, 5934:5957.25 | 1.05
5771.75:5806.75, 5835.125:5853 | 1.12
